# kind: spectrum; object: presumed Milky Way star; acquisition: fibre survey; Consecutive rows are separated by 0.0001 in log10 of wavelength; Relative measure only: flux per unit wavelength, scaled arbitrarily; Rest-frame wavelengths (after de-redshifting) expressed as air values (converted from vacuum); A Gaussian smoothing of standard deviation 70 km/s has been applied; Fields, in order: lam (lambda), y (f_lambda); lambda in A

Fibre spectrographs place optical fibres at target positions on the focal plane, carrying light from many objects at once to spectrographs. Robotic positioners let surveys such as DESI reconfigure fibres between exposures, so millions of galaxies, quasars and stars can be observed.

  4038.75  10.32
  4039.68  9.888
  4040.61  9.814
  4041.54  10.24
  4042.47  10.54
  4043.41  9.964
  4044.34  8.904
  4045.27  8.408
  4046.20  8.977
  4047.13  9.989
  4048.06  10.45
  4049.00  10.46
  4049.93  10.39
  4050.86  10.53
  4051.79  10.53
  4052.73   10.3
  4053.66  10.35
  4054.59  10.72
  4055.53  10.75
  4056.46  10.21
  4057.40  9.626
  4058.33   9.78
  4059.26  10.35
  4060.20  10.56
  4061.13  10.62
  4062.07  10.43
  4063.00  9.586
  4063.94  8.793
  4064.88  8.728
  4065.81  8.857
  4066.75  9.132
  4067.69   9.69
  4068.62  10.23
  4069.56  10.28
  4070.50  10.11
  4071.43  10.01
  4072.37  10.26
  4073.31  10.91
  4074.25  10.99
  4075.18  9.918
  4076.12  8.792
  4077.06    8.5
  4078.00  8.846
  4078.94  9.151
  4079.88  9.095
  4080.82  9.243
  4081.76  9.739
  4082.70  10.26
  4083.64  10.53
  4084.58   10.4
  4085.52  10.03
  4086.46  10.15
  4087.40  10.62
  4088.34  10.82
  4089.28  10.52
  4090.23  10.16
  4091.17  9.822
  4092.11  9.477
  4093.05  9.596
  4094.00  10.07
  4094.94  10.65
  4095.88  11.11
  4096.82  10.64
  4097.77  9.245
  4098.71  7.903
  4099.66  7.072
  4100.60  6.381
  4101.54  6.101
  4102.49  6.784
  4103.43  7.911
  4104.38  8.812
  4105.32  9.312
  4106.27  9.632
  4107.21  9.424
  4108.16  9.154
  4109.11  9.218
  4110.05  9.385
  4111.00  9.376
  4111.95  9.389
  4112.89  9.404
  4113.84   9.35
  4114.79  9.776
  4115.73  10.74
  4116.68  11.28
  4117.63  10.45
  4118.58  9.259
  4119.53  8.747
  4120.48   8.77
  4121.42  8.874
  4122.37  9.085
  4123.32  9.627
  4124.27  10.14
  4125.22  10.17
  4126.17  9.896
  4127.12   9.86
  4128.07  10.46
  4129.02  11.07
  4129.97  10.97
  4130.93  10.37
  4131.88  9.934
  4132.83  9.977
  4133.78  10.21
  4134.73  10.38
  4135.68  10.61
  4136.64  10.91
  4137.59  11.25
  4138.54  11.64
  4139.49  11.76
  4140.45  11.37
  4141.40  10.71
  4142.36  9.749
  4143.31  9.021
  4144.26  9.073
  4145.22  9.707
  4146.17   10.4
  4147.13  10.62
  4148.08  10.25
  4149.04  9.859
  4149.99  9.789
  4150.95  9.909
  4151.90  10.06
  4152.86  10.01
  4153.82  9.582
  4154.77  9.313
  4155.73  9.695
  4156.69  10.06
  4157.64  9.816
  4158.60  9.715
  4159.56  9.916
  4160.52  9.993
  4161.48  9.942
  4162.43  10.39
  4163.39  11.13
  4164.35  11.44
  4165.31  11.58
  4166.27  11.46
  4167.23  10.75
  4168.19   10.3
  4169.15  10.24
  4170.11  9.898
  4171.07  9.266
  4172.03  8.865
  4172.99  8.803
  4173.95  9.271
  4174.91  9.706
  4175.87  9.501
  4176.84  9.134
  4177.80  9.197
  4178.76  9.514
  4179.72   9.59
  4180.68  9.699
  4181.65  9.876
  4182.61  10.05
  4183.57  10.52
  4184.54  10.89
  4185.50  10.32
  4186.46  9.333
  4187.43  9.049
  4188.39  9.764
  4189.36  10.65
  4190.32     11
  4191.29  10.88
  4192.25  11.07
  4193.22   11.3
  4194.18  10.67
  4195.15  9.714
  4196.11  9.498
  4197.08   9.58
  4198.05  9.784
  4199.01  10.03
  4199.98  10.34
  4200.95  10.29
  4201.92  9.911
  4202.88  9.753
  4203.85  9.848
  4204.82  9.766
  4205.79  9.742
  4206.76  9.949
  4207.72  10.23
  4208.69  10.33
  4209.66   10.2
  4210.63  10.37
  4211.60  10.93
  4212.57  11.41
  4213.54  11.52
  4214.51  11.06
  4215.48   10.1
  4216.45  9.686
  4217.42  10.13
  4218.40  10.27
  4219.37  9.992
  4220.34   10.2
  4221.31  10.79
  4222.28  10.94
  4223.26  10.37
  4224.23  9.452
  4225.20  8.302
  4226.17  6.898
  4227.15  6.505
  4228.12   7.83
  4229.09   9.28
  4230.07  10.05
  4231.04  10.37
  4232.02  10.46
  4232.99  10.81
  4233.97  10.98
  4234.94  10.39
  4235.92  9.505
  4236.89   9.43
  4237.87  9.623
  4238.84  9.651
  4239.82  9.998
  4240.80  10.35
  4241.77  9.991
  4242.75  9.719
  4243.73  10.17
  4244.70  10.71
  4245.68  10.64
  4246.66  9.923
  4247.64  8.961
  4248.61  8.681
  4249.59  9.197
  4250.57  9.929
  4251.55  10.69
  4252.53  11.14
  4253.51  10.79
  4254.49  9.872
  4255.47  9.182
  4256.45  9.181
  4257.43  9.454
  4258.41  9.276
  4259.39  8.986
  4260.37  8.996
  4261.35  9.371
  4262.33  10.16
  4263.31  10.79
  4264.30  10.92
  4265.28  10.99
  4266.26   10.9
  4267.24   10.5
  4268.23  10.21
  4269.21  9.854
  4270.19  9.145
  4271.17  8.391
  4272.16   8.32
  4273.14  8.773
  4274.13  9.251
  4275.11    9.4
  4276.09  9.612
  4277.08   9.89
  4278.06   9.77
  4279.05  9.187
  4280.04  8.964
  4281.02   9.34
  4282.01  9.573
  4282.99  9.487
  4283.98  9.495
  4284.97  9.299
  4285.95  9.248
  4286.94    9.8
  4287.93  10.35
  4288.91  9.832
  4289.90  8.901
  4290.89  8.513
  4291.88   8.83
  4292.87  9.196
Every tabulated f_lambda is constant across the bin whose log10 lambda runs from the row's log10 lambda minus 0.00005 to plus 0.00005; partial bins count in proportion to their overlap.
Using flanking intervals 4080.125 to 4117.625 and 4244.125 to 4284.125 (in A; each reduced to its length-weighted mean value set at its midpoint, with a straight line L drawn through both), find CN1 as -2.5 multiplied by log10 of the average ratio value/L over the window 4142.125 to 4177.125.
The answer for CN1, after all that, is -0.04 mag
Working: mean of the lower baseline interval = 9.48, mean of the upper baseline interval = 9.71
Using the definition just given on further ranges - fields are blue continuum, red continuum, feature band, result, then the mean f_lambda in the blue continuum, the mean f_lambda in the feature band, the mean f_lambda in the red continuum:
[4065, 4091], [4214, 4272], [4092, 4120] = 0.08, 9.88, 9.18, 9.82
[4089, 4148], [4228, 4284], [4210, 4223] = -0.08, 9.72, 10.6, 9.78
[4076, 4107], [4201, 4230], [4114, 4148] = -0.08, 9.32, 10.2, 9.86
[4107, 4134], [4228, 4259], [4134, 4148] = -0.07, 9.8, 10.5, 9.9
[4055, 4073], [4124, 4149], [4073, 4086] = 0.03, 9.9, 9.73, 10.4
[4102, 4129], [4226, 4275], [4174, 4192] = -0.04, 9.47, 9.93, 9.72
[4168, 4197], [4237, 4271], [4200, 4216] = -0.05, 9.91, 10.3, 9.92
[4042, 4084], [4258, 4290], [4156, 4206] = -0.04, 9.87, 10.1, 9.62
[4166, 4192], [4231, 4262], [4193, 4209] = -0.01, 9.91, 10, 9.88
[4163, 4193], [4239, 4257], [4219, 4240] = 0.04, 10.1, 9.62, 9.94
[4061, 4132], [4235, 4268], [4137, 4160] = -0.05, 9.6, 10.1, 9.94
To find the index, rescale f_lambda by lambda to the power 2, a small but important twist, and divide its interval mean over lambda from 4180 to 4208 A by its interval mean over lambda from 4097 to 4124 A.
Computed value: 1.17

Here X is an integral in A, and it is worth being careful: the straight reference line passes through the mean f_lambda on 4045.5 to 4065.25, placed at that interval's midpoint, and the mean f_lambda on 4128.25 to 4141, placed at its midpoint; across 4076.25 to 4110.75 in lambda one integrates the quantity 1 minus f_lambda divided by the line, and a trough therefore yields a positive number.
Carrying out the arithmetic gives 3.6 A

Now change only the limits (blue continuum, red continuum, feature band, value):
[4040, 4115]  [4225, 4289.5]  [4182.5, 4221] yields -2.42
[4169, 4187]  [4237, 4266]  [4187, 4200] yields -0.71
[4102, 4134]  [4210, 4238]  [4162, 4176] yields -0.62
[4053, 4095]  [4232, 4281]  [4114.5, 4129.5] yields 0.02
